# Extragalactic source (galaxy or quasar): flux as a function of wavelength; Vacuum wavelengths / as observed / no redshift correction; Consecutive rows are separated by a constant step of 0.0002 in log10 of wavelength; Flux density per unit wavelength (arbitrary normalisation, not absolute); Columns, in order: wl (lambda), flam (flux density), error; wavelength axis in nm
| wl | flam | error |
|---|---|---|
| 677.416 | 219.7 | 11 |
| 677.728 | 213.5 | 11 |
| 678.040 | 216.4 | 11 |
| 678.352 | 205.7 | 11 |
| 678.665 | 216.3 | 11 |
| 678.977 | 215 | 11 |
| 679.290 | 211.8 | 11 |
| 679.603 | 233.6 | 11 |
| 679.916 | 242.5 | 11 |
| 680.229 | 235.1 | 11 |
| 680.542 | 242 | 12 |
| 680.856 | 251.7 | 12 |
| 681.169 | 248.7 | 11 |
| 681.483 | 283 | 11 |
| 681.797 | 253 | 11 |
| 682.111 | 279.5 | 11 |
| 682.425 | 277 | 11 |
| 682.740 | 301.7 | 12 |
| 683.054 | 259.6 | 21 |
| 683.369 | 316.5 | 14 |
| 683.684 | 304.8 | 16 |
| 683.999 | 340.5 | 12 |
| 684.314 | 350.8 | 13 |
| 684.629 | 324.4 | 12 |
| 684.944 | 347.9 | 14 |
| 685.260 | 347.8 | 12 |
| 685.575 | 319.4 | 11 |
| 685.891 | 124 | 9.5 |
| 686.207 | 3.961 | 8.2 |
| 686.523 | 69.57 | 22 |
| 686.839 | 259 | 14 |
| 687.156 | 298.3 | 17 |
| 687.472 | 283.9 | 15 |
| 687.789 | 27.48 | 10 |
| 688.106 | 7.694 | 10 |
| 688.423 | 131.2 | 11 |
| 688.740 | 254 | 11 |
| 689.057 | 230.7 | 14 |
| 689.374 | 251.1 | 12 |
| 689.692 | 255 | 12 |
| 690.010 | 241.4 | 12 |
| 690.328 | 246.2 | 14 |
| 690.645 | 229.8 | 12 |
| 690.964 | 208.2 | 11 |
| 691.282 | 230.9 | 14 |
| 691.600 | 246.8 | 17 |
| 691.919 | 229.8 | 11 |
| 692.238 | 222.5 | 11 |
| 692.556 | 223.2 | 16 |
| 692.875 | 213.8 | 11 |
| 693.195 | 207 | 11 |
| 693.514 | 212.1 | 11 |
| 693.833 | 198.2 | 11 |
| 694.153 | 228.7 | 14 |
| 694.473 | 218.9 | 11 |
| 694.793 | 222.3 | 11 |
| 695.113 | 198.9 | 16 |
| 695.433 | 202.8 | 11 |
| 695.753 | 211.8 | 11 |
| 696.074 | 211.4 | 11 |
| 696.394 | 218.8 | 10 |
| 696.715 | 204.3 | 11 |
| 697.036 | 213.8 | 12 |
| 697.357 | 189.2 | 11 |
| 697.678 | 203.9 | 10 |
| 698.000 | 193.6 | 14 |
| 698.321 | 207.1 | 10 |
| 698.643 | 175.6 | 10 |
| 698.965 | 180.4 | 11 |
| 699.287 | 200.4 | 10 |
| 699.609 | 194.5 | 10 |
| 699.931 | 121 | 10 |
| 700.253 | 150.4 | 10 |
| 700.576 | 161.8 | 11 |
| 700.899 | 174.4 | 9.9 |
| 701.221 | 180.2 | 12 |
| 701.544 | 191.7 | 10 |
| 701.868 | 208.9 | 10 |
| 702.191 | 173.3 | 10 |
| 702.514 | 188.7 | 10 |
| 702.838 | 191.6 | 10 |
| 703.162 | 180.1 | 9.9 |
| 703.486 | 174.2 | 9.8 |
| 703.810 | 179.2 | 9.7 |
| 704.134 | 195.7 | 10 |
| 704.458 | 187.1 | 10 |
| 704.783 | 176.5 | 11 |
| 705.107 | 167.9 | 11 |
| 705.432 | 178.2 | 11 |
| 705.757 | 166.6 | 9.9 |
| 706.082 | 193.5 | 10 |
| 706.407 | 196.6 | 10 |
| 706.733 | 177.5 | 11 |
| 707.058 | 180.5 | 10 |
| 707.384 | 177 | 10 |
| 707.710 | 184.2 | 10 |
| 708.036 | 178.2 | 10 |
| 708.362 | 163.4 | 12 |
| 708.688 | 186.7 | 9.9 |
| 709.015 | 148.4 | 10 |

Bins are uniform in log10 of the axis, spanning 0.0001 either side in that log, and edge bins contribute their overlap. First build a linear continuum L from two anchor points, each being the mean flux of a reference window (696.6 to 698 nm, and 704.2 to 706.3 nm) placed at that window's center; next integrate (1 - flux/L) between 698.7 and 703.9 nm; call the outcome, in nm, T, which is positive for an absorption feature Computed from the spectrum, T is 0.335 nm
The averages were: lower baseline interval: 202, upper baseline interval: 180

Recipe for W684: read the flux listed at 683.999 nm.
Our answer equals 340.5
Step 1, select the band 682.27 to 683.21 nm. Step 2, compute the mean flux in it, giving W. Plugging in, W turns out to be 279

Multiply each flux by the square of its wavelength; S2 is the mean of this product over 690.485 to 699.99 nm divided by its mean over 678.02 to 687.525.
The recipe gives 0.85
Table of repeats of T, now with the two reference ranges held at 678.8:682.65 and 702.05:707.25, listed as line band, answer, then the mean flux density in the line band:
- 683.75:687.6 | -0.35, 257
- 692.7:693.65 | 0.01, 211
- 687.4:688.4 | 0.59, 94.3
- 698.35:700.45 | 0.26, 173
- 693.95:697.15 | -0.09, 213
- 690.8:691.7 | -0.03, 227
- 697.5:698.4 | 0.00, 201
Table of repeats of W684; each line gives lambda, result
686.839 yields 259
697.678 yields 203.9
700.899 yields 174.4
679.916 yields 242.5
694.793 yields 222.3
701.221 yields 180.2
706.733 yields 177.5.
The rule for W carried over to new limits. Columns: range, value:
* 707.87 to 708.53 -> 171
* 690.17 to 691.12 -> 228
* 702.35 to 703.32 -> 187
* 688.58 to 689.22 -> 242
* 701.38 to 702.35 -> 191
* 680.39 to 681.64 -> 256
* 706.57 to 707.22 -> 179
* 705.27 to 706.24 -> 179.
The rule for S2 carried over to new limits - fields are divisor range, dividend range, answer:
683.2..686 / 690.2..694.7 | 0.73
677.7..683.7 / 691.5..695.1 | 0.91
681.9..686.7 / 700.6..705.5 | 0.73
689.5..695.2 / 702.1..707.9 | 0.84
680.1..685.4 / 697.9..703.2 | 0.65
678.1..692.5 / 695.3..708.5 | 0.82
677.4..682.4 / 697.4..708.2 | 0.82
